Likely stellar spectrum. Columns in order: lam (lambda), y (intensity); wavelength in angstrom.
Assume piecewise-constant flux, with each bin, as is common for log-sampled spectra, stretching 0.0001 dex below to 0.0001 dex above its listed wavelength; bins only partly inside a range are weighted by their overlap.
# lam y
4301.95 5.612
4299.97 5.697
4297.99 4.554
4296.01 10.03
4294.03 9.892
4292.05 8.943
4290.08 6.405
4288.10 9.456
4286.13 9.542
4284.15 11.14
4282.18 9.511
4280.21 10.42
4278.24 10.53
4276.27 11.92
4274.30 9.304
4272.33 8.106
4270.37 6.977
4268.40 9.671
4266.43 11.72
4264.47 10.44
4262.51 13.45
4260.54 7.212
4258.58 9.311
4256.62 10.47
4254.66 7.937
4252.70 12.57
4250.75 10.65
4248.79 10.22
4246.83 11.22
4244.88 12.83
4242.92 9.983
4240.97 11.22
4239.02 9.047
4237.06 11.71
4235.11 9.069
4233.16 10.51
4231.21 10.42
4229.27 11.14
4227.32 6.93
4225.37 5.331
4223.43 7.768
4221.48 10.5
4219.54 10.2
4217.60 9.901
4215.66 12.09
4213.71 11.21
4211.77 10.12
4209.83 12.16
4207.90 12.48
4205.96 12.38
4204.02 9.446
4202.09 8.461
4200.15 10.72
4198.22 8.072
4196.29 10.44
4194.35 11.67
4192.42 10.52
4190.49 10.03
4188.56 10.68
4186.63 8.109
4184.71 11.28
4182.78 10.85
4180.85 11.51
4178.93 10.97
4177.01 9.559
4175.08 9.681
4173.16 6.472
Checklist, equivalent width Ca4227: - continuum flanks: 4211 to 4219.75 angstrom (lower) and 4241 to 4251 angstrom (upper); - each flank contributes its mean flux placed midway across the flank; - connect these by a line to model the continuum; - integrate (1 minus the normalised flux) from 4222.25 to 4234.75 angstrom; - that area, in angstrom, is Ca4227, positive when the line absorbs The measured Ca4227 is 2.5 angstrom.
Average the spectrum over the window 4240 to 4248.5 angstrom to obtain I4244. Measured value 11.2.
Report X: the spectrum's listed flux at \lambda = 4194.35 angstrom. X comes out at 11.67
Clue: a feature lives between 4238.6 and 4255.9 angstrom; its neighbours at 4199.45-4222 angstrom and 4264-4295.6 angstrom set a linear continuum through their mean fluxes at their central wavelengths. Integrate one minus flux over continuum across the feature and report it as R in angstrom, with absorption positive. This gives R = -0.8 angstrom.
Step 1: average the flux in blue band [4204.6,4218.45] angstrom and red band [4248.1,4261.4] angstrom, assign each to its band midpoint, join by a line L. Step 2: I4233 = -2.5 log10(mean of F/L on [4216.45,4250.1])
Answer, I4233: 0.07 mag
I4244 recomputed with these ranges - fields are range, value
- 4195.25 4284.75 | 10.1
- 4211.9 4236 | 9.61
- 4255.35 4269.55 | 10.2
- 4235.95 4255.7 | 10.7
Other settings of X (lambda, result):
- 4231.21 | 10.42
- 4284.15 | 11.14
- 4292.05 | 8.943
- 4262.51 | 13.45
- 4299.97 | 5.697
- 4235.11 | 9.069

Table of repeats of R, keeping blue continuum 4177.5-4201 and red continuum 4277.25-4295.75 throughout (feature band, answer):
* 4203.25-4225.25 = -0.8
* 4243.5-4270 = -1.9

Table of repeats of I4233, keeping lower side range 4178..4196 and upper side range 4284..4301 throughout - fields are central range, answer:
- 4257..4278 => -0.12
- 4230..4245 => -0.11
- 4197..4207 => 0.05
